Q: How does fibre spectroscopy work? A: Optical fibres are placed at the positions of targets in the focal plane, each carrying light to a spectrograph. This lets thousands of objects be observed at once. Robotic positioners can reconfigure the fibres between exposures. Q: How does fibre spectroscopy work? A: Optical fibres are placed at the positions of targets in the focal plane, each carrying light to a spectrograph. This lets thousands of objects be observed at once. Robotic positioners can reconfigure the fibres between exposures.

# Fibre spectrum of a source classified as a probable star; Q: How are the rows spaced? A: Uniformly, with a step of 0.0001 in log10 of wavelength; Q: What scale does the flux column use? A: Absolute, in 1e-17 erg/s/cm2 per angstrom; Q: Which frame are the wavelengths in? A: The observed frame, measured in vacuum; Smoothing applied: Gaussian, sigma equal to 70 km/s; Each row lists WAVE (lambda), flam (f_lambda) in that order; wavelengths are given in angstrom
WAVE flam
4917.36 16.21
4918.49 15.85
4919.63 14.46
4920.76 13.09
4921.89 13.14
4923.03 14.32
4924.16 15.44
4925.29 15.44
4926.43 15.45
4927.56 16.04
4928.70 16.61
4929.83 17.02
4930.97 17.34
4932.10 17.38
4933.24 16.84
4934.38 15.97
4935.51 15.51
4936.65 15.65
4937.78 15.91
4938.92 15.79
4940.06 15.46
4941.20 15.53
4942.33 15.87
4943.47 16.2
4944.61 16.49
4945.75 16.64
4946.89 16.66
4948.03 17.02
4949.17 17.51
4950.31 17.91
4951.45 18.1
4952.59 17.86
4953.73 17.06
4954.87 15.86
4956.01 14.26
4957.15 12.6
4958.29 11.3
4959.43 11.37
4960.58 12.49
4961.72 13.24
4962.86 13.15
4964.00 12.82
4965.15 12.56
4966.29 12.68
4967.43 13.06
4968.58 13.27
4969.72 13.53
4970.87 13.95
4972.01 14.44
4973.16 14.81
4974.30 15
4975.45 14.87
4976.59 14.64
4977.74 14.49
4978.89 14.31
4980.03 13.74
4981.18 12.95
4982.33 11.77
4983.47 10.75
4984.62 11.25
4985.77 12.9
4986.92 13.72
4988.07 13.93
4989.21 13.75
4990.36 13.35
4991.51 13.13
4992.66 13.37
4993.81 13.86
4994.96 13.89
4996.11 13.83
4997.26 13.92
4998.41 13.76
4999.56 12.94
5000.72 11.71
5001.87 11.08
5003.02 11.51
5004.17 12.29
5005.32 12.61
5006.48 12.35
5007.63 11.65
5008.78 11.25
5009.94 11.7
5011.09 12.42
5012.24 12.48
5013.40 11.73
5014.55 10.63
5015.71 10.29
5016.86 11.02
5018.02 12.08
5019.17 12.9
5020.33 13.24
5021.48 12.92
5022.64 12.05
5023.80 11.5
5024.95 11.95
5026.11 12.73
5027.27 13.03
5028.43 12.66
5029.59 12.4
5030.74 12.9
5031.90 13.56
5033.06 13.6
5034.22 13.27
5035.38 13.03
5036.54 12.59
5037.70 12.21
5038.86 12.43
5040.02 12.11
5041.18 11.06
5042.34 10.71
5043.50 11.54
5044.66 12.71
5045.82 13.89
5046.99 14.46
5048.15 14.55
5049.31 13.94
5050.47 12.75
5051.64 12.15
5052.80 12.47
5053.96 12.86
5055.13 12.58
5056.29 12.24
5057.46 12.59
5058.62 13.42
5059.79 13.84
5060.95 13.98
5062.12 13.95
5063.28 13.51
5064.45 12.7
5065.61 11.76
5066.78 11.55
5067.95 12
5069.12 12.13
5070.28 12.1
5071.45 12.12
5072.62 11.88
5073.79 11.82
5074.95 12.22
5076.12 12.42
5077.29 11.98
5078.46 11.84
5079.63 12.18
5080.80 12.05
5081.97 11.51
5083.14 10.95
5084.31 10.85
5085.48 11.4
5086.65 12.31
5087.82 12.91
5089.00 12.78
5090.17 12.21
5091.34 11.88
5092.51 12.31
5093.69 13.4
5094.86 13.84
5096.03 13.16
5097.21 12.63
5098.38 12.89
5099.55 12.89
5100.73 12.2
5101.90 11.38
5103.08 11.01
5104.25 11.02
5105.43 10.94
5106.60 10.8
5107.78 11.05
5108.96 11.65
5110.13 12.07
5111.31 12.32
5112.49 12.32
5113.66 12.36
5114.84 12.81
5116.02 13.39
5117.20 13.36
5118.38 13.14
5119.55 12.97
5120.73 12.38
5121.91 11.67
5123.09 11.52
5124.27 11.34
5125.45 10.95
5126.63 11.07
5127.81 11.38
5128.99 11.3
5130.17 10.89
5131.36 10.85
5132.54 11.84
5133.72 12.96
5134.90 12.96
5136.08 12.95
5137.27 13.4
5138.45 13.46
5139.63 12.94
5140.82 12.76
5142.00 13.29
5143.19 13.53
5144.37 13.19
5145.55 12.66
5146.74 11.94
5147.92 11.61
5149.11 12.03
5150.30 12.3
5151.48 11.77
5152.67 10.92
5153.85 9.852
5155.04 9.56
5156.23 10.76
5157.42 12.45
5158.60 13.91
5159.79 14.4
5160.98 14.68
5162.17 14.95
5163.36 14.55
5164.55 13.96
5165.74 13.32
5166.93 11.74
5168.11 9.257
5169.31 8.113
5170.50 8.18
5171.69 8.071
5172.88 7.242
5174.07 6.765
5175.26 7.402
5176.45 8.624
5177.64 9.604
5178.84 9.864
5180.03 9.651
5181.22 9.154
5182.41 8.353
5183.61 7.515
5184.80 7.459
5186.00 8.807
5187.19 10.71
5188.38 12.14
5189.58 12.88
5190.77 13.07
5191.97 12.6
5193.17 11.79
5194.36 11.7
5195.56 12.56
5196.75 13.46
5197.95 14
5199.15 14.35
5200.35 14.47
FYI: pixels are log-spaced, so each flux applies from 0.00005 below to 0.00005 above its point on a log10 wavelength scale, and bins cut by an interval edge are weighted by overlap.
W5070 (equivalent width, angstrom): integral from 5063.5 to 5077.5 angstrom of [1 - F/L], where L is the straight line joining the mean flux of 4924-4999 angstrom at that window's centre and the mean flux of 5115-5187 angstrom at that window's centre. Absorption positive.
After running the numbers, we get 0.72 angstrom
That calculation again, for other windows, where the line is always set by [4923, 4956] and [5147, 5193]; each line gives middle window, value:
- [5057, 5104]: 2.1 angstrom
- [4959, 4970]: 2.1 angstrom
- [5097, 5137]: 0.2 angstrom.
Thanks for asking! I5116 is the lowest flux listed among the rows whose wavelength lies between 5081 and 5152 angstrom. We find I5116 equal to 10.8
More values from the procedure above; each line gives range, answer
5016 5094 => 10.71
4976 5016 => 10.29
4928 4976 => 11.3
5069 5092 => 10.85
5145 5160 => 9.56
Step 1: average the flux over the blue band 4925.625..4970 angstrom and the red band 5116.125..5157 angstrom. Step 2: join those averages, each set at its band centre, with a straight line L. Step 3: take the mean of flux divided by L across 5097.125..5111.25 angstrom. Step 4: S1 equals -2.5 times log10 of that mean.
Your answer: 0.082 mag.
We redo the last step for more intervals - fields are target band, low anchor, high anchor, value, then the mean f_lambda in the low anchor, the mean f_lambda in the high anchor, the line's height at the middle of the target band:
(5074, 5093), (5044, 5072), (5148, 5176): 0.04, 12.9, 11.1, 12.5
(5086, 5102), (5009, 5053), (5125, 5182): -0.06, 12.5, 11.4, 11.9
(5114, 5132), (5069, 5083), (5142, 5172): 0.00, 12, 12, 12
